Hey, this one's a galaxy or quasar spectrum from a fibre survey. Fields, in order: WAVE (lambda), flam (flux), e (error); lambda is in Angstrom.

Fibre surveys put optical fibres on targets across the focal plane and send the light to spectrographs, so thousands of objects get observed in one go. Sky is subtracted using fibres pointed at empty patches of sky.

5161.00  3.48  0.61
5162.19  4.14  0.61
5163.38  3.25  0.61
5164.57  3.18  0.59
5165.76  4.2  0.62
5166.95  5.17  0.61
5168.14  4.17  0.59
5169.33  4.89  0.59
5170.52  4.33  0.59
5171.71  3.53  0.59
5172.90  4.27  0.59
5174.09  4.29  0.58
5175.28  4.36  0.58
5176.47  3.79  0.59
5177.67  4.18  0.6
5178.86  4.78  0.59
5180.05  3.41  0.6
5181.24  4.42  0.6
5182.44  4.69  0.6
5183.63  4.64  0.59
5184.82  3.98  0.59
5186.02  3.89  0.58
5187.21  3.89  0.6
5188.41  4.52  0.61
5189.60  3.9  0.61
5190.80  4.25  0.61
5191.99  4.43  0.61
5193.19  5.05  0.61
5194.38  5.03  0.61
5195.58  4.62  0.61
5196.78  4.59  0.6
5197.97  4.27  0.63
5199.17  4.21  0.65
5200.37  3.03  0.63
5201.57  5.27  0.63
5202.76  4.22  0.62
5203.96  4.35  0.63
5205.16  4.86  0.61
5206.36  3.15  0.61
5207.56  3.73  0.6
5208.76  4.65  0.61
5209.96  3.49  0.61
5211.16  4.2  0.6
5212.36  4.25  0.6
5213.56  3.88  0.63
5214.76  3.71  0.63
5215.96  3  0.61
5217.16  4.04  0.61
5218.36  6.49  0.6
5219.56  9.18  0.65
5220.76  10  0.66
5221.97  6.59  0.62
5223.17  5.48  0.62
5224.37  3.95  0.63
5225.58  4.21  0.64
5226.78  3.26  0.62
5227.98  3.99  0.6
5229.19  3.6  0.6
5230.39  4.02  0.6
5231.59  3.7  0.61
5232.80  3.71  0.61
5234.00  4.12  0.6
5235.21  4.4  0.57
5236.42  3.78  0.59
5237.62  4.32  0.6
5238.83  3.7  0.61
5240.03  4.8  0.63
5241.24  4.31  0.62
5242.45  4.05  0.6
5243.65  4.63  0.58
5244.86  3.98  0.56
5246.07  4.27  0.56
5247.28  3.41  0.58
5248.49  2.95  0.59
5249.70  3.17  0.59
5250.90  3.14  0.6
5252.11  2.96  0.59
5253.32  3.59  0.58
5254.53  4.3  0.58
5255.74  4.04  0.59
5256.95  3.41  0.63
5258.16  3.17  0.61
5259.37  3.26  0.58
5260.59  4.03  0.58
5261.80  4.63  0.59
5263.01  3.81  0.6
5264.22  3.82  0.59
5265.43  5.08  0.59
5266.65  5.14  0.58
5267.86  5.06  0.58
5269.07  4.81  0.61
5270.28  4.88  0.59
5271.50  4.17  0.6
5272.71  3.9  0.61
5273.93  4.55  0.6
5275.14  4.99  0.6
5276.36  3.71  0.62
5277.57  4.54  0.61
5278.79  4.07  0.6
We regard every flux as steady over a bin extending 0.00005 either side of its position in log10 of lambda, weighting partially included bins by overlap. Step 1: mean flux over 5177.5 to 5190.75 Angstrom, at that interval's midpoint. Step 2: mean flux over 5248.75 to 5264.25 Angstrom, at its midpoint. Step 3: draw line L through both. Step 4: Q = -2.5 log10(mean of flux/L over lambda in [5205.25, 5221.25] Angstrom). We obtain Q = -0.22 mag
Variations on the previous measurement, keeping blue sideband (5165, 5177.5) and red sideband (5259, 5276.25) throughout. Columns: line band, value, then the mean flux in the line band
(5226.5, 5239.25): 0.13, 3.89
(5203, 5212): 0.07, 4.07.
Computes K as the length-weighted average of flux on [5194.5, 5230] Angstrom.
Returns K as 4.63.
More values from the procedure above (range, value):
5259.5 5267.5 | 4.37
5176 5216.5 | 4.19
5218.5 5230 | 5.59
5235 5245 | 4.22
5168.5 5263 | 4.26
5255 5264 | 3.77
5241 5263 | 3.73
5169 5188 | 4.2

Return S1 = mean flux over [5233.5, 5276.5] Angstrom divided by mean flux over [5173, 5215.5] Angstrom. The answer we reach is 0.96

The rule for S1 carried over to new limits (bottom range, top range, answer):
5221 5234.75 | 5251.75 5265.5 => 0.87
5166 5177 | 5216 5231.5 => 1.22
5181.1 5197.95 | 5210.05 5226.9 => 1.17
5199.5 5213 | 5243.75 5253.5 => 0.85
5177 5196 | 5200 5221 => 1.08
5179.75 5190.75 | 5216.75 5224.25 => 1.64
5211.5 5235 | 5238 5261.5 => 0.79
